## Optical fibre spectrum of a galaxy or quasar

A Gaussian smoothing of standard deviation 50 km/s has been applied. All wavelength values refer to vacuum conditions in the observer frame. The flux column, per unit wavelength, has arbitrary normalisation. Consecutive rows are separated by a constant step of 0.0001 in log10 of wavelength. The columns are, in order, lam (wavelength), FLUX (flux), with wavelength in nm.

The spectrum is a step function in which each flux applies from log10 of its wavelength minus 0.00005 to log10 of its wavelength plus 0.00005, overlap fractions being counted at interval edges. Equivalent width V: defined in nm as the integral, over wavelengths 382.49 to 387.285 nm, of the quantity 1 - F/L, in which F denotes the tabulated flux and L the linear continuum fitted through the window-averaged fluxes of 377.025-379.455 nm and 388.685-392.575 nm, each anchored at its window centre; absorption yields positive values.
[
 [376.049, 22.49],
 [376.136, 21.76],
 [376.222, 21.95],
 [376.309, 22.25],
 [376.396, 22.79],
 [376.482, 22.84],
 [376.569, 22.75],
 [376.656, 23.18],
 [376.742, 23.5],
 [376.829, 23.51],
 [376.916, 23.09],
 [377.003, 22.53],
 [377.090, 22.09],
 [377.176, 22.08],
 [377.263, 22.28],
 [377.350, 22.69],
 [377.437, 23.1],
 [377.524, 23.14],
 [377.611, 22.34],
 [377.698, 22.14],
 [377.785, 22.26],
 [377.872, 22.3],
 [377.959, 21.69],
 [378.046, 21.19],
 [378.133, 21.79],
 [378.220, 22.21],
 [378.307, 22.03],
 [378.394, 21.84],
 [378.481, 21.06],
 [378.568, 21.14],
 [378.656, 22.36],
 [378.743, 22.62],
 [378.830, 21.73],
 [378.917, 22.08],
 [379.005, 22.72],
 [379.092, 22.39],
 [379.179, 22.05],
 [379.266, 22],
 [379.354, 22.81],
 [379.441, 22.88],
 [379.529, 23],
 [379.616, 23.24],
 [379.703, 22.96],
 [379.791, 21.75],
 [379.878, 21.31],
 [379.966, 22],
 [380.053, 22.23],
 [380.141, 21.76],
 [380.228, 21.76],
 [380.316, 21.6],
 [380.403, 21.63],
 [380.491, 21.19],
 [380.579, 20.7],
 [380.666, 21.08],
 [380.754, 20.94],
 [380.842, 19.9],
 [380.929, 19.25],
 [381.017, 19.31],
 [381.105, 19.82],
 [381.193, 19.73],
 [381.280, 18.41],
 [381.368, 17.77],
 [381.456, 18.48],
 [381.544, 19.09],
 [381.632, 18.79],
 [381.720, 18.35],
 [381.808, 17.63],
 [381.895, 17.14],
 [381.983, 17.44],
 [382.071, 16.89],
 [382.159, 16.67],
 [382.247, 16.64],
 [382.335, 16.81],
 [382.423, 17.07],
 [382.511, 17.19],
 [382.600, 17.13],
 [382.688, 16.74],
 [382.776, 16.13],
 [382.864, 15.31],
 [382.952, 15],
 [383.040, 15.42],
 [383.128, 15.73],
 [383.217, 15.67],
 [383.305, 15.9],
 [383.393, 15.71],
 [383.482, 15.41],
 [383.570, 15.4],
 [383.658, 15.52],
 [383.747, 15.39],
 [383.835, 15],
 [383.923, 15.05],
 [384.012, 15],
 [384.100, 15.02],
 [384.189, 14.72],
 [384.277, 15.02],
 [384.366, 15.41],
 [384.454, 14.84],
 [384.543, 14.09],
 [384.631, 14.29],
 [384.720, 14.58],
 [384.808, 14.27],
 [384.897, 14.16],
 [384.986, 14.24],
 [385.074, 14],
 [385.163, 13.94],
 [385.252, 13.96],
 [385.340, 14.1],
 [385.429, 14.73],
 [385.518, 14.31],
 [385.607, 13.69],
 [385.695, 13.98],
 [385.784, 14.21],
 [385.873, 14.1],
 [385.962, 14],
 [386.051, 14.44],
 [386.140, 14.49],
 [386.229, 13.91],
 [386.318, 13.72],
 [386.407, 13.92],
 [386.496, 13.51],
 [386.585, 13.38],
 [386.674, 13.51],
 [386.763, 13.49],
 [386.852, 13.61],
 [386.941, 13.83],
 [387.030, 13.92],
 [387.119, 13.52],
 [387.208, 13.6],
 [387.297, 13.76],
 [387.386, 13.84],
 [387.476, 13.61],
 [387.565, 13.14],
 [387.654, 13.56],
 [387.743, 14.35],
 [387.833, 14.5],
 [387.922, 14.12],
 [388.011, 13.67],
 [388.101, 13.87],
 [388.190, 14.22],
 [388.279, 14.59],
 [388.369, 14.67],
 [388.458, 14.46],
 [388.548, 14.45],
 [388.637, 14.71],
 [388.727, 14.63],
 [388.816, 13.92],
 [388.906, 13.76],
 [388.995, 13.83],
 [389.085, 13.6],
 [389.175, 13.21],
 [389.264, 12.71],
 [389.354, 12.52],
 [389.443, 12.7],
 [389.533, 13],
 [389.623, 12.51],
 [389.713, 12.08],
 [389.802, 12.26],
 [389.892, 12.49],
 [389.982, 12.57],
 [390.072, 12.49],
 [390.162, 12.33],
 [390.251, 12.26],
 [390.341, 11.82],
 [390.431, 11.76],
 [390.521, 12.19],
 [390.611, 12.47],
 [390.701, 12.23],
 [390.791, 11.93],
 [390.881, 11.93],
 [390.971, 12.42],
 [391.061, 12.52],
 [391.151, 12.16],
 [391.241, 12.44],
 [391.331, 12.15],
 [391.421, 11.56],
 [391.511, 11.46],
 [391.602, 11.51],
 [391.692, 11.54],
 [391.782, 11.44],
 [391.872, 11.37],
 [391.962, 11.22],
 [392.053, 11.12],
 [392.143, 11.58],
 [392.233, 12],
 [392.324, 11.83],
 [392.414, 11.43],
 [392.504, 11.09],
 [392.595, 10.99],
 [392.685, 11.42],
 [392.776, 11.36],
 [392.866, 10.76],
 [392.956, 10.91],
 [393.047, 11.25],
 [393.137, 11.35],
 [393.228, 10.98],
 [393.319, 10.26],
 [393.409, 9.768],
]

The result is 0.63 nm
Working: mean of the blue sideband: 22.2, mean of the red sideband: 12.3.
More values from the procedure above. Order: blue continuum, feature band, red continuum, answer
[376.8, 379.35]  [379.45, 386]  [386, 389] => 0.381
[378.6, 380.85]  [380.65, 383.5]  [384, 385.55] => 0.153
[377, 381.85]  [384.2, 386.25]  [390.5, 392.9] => 0.304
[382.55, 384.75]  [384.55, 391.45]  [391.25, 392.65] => -0.069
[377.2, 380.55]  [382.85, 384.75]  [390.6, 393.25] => 0.314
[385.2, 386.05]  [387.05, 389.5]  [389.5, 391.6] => -0.139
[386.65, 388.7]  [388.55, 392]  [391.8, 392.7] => 0.008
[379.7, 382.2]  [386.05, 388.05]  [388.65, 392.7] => 0.168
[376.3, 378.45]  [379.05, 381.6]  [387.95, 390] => -0.107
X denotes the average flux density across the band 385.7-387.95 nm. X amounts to 13.8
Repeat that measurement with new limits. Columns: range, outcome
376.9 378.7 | 22.1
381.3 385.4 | 15.8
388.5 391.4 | 12.7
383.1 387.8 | 14.3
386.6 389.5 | 13.8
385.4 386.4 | 14.1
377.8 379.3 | 22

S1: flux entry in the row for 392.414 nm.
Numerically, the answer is 11.43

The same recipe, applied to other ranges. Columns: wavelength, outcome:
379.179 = 22.05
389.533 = 13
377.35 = 22.69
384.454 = 14.84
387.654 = 13.56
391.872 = 11.37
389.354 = 12.52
